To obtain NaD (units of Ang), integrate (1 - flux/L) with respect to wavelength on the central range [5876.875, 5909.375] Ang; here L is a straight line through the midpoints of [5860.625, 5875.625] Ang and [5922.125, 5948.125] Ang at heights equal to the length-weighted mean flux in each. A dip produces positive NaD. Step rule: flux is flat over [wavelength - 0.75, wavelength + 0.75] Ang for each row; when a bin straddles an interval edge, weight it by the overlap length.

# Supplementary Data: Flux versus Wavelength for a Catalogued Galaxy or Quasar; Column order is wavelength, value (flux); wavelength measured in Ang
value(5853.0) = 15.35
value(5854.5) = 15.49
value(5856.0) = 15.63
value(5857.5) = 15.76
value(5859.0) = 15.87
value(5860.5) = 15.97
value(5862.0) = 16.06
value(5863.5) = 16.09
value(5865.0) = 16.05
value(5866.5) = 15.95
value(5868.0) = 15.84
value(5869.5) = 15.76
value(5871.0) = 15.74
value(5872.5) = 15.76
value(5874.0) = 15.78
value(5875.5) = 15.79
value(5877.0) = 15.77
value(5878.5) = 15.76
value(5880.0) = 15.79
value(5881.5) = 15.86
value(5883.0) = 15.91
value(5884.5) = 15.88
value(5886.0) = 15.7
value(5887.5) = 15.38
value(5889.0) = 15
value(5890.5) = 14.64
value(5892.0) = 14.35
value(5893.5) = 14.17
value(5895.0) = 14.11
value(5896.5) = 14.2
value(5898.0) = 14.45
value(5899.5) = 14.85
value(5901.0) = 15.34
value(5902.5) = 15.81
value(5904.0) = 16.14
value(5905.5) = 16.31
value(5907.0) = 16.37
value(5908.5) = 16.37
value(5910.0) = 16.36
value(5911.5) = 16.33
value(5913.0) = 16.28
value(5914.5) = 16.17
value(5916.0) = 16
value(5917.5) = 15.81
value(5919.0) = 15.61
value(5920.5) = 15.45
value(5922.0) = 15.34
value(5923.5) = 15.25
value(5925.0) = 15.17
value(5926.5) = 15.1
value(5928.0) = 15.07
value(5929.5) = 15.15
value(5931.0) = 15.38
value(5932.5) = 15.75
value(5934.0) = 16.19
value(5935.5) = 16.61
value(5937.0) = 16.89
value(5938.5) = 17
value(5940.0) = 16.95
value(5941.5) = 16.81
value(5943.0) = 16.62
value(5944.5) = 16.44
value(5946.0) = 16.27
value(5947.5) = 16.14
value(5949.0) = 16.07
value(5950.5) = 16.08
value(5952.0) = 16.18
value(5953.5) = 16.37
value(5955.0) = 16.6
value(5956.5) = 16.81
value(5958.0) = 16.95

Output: 1.2 Ang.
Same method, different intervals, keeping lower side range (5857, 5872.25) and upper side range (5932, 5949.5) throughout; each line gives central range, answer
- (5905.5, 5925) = 0.4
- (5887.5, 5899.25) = 1.2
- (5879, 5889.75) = 0.3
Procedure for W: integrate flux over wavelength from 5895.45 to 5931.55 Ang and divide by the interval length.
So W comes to 15.6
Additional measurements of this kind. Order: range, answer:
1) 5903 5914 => 16.3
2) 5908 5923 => 16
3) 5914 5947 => 16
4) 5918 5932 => 15.3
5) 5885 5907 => 15.1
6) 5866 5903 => 15.3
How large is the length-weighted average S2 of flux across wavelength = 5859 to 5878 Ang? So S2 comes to 15.9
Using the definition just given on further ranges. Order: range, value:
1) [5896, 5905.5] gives 15.2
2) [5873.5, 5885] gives 15.8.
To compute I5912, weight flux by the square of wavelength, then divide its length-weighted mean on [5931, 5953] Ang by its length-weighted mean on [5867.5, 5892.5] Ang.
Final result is 1.07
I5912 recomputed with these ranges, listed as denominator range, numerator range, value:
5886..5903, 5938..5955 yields 1.13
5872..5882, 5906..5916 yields 1.04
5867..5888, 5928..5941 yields 1.05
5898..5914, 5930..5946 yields 1.04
